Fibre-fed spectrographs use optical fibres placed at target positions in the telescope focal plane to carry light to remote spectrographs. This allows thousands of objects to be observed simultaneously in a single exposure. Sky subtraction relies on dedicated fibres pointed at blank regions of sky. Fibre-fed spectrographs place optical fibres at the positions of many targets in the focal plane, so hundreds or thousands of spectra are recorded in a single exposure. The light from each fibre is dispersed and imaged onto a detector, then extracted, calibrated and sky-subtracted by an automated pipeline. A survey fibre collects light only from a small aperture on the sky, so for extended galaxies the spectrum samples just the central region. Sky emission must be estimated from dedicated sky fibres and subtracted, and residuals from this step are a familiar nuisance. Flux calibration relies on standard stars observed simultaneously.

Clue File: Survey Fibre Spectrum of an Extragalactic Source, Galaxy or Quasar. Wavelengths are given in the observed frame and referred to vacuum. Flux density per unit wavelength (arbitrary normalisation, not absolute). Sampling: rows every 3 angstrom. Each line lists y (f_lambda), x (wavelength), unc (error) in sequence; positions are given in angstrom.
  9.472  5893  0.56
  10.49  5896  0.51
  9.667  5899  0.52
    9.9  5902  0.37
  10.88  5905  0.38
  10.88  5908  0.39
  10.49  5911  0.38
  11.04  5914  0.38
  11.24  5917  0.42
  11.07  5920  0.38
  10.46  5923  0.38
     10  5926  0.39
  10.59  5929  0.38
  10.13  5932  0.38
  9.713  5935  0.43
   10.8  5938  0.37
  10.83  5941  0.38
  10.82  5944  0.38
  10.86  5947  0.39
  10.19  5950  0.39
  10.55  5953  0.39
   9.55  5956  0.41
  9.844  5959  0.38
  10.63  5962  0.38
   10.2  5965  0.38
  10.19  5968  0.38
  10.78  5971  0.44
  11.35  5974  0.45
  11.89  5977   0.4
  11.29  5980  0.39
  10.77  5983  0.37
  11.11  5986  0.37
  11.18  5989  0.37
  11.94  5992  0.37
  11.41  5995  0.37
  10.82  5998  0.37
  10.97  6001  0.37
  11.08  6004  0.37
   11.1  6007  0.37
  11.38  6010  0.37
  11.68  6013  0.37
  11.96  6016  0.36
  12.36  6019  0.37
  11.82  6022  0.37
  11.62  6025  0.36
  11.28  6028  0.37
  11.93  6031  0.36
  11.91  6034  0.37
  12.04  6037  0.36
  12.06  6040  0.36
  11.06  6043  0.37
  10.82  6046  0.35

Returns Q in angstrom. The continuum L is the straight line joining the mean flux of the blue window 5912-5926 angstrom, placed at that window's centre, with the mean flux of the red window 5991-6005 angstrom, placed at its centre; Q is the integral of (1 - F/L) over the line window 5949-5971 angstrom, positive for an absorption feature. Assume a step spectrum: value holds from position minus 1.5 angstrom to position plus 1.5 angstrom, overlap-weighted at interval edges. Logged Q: 1.7 angstrom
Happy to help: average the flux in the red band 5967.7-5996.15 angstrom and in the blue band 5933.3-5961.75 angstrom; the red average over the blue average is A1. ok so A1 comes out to 1.08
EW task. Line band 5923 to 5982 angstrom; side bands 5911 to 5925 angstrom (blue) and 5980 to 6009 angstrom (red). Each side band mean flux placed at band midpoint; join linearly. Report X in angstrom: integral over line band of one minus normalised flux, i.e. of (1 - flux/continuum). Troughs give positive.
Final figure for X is 2.5 angstrom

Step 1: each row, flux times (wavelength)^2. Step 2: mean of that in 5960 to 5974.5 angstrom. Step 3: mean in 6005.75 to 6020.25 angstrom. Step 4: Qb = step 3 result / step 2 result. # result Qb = 1.13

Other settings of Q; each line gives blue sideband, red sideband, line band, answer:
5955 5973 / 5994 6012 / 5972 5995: -1.4 angstrom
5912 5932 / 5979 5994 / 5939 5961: 1.1 angstrom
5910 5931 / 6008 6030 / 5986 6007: 0.5 angstrom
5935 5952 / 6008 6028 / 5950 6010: 1.6 angstrom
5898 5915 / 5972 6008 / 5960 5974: 0.6 angstrom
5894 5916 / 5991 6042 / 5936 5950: 0.2 angstrom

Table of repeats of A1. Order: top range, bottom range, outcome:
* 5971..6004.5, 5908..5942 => 1.06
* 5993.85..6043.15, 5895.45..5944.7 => 1.10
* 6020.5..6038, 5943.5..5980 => 1.11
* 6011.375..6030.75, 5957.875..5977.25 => 1.11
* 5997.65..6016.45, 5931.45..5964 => 1.09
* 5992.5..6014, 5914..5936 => 1.07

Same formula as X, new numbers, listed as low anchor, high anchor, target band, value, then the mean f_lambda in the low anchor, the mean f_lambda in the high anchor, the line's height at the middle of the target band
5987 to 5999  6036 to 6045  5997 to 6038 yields -0.2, 11.3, 11.7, 11.5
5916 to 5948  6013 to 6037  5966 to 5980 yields 0.1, 10.6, 11.8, 11.1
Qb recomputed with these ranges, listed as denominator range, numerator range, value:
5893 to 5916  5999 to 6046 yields 1.16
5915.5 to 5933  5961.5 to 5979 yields 1.04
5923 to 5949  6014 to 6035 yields 1.17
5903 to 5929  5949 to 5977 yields 0.99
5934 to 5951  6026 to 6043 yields 1.15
